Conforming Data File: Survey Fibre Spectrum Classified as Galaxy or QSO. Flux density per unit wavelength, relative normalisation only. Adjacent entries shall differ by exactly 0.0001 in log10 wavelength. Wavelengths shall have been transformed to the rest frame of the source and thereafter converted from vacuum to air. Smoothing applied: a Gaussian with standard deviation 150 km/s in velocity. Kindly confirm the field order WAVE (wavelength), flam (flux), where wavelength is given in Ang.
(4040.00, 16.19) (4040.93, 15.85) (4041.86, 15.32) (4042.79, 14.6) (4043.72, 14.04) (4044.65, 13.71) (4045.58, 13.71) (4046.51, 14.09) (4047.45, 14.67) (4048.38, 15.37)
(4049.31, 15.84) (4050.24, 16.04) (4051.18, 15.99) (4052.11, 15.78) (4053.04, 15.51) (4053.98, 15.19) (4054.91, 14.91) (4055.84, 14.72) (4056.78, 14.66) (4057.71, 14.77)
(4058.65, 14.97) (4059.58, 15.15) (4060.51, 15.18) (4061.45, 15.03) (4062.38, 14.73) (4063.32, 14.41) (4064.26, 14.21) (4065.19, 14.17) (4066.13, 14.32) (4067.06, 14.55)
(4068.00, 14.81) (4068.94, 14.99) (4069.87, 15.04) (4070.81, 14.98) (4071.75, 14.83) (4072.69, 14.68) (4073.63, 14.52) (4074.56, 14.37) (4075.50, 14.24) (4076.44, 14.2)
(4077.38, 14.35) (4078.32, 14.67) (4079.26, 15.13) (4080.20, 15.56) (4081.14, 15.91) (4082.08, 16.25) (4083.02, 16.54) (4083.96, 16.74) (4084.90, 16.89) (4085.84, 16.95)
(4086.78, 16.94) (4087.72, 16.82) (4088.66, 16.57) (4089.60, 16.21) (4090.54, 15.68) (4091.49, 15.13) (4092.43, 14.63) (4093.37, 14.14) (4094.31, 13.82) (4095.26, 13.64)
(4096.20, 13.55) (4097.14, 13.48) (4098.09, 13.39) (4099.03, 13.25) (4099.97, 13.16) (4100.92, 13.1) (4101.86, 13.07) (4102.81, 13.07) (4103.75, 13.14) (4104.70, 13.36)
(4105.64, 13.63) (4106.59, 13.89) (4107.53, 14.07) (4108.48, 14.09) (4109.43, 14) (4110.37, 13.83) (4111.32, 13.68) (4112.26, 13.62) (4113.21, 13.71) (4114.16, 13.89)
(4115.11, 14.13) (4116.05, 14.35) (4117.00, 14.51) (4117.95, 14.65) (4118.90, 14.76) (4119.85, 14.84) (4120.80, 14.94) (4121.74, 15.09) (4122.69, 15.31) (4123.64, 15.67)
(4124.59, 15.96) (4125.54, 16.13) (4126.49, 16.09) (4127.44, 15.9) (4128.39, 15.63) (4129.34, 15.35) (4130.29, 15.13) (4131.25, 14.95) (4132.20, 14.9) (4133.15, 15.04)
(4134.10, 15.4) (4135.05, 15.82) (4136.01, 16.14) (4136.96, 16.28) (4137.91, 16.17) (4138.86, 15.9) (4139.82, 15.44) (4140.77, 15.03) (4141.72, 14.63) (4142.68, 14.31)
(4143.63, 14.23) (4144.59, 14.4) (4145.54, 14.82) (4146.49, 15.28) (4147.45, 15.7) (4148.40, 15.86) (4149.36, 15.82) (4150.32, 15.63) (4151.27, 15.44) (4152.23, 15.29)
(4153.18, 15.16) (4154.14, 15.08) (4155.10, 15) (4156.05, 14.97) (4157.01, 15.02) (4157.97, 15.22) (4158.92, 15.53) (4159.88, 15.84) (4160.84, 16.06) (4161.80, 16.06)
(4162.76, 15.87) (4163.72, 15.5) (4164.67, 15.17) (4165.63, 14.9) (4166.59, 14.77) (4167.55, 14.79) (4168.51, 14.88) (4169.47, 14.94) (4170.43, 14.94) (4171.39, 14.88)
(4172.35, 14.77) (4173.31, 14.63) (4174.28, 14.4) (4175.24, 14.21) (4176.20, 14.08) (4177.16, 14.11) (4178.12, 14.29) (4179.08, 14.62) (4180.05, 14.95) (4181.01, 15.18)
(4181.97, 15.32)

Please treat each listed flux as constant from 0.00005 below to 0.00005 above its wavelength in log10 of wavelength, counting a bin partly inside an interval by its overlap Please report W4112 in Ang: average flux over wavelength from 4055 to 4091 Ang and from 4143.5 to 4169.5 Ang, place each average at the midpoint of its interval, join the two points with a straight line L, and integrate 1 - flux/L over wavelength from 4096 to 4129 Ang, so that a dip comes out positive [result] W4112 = 2.1 Ang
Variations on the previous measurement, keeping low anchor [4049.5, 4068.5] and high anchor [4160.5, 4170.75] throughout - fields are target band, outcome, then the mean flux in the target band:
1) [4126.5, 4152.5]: -0.3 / 15.4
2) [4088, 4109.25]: 1.5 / 14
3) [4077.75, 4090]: -1.0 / 16.2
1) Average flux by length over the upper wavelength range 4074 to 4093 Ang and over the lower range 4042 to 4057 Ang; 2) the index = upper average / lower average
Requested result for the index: 1.05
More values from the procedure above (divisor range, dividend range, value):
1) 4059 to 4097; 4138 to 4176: 1.00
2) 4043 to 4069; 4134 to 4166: 1.04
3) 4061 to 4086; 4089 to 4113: 0.92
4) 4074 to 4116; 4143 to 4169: 1.05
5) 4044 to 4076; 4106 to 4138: 1.01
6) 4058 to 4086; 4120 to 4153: 1.02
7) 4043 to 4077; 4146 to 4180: 1.02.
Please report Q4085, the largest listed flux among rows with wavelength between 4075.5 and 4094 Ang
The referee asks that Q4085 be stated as 16.95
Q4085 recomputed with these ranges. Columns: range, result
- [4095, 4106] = 13.64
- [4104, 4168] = 16.28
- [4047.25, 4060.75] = 16.04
